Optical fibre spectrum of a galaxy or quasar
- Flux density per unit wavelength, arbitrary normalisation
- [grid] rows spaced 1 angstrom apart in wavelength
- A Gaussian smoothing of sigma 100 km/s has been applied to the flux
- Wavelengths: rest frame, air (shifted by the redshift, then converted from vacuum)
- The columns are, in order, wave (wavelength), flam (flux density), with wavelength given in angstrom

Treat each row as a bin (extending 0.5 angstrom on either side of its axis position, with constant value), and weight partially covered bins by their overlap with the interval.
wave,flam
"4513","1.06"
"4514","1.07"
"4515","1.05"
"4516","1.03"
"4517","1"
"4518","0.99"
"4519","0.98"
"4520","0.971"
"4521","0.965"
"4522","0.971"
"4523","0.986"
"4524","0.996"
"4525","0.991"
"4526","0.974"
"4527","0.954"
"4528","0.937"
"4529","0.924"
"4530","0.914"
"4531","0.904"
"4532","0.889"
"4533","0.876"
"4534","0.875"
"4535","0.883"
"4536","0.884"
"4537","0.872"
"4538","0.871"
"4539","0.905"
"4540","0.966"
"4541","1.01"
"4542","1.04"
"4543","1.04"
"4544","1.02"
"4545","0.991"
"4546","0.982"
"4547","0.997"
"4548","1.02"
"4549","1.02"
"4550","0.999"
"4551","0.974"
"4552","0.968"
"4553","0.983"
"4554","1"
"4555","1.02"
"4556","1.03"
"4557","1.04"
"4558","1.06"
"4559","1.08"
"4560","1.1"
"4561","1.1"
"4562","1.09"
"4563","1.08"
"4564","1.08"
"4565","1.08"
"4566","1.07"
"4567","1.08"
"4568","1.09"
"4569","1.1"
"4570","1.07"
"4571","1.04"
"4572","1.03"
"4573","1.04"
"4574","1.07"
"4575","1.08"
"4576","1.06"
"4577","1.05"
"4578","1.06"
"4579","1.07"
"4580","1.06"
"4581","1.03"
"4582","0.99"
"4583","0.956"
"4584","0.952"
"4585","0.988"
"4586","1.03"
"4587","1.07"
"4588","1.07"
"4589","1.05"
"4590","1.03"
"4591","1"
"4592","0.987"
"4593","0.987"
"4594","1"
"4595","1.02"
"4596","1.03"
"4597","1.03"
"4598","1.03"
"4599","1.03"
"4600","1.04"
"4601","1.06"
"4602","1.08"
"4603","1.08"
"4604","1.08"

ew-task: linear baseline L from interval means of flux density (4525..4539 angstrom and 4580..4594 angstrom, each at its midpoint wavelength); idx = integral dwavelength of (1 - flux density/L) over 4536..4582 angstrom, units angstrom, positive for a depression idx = -3.37 angstrom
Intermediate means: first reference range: 0.908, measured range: 1.03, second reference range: 1.01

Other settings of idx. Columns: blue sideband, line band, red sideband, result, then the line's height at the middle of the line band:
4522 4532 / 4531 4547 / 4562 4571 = 0.80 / 0.99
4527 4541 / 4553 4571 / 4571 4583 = -1.25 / 0.996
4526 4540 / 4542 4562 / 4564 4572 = -0.58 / 0.996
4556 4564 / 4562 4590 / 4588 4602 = 0.08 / 1.05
